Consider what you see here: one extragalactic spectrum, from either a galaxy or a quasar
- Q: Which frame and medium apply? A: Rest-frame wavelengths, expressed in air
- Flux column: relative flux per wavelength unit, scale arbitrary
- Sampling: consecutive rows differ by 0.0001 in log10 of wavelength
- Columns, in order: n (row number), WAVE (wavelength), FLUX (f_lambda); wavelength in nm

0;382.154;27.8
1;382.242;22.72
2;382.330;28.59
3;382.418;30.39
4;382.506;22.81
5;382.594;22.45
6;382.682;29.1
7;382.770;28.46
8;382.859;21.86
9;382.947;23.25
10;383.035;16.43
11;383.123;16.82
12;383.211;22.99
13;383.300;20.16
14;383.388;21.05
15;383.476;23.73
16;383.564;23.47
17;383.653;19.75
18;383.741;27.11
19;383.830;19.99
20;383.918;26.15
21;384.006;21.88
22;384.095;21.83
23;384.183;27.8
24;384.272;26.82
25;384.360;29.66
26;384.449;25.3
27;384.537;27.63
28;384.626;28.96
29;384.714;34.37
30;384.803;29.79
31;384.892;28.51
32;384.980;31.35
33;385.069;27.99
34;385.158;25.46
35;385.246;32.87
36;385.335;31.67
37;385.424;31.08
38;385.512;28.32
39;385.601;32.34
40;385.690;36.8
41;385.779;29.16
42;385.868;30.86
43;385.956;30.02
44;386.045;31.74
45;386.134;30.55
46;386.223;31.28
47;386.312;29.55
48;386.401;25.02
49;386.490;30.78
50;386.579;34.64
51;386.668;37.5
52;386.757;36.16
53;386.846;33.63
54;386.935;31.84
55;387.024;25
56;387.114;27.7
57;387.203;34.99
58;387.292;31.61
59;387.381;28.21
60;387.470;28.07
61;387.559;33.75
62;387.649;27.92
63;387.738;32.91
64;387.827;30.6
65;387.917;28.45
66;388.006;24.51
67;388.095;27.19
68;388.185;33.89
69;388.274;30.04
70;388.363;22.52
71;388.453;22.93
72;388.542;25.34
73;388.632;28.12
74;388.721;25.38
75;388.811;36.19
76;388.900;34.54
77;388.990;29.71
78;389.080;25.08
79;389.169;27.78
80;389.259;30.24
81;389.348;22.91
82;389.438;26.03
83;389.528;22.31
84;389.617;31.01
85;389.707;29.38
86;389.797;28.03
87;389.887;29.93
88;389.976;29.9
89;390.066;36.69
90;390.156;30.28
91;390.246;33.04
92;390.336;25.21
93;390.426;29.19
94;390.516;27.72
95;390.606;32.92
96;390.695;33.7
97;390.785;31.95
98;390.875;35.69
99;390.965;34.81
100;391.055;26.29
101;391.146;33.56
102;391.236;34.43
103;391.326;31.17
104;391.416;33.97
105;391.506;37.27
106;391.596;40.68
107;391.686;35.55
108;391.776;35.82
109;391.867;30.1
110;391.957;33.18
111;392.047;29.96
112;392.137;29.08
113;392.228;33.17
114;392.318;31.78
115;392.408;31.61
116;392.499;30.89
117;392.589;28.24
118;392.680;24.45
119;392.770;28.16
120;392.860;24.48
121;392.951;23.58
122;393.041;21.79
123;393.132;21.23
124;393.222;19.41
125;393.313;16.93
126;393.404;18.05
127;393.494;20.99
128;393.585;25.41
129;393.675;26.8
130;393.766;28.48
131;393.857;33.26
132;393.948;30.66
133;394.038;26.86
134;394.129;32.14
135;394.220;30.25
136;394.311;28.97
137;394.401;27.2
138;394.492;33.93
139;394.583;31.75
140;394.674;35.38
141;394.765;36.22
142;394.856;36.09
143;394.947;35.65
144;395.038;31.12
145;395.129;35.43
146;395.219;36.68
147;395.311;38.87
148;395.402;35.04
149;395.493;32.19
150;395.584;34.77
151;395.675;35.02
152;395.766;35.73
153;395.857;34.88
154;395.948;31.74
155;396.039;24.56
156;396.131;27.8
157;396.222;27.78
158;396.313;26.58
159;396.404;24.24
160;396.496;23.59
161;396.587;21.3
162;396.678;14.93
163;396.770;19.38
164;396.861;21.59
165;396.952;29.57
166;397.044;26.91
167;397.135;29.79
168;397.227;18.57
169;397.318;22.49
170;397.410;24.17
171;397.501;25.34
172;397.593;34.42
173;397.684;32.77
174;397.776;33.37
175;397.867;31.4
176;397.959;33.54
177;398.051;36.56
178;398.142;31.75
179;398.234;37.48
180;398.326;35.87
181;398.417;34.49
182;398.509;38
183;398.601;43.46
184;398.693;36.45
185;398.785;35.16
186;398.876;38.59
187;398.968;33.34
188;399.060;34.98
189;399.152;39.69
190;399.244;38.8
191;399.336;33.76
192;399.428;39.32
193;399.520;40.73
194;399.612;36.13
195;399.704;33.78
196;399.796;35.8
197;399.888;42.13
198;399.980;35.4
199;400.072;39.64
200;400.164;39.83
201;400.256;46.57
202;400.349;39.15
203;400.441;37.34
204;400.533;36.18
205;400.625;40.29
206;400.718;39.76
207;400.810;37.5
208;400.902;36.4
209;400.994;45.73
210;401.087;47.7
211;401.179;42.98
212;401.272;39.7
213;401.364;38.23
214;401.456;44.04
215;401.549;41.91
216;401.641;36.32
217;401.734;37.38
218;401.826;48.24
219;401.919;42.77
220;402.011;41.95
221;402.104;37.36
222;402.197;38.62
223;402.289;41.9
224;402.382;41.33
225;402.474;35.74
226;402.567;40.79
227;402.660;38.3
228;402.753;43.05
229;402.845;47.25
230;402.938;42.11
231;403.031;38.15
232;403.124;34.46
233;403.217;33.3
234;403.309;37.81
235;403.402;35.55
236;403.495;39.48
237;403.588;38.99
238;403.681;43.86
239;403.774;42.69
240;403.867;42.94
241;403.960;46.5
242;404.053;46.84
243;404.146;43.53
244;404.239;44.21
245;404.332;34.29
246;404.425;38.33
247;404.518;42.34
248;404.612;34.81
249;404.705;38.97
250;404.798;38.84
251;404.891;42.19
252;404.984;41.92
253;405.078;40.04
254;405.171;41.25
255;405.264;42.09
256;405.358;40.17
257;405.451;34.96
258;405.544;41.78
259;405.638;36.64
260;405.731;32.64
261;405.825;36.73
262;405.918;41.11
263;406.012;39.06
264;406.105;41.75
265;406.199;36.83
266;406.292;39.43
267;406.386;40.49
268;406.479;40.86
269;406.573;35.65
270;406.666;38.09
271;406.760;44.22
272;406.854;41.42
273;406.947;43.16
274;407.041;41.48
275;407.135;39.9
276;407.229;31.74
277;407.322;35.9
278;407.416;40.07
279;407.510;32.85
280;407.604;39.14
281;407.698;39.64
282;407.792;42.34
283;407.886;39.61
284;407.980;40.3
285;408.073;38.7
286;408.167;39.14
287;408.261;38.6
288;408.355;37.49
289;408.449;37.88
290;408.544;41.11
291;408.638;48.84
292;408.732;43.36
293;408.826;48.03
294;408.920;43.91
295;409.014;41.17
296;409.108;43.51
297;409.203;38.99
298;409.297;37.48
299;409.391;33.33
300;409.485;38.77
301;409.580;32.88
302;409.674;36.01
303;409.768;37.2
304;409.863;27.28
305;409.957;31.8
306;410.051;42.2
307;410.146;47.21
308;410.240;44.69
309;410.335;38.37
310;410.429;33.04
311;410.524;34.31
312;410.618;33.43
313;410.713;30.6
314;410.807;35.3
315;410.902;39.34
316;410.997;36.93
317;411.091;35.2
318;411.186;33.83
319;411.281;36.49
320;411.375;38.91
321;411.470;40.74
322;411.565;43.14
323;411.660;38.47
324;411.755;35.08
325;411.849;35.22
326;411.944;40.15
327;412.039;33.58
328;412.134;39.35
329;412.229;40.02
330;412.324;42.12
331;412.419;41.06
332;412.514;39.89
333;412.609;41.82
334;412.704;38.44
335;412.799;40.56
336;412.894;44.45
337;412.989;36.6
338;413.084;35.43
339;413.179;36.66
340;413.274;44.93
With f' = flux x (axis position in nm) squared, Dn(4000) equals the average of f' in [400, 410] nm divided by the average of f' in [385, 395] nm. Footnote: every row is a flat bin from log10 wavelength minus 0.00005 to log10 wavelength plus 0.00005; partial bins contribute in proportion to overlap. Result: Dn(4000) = 1.43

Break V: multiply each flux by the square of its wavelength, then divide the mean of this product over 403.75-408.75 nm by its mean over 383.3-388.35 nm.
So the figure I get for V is 1.5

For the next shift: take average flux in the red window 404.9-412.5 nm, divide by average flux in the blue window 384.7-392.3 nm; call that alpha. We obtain 1.3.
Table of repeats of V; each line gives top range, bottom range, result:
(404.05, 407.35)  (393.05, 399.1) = 1.38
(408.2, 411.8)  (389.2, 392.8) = 1.36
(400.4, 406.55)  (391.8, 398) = 1.46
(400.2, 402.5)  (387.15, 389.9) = 1.51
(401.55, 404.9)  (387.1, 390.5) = 1.50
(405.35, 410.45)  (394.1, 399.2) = 1.32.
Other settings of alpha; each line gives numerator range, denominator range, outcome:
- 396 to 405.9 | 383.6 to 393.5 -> 1.25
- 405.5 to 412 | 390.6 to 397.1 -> 1.30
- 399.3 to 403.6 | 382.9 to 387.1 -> 1.42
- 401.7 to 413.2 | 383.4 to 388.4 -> 1.35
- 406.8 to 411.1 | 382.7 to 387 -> 1.39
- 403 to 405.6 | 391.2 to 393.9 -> 1.40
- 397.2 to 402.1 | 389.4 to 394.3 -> 1.27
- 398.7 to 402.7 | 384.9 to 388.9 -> 1.30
